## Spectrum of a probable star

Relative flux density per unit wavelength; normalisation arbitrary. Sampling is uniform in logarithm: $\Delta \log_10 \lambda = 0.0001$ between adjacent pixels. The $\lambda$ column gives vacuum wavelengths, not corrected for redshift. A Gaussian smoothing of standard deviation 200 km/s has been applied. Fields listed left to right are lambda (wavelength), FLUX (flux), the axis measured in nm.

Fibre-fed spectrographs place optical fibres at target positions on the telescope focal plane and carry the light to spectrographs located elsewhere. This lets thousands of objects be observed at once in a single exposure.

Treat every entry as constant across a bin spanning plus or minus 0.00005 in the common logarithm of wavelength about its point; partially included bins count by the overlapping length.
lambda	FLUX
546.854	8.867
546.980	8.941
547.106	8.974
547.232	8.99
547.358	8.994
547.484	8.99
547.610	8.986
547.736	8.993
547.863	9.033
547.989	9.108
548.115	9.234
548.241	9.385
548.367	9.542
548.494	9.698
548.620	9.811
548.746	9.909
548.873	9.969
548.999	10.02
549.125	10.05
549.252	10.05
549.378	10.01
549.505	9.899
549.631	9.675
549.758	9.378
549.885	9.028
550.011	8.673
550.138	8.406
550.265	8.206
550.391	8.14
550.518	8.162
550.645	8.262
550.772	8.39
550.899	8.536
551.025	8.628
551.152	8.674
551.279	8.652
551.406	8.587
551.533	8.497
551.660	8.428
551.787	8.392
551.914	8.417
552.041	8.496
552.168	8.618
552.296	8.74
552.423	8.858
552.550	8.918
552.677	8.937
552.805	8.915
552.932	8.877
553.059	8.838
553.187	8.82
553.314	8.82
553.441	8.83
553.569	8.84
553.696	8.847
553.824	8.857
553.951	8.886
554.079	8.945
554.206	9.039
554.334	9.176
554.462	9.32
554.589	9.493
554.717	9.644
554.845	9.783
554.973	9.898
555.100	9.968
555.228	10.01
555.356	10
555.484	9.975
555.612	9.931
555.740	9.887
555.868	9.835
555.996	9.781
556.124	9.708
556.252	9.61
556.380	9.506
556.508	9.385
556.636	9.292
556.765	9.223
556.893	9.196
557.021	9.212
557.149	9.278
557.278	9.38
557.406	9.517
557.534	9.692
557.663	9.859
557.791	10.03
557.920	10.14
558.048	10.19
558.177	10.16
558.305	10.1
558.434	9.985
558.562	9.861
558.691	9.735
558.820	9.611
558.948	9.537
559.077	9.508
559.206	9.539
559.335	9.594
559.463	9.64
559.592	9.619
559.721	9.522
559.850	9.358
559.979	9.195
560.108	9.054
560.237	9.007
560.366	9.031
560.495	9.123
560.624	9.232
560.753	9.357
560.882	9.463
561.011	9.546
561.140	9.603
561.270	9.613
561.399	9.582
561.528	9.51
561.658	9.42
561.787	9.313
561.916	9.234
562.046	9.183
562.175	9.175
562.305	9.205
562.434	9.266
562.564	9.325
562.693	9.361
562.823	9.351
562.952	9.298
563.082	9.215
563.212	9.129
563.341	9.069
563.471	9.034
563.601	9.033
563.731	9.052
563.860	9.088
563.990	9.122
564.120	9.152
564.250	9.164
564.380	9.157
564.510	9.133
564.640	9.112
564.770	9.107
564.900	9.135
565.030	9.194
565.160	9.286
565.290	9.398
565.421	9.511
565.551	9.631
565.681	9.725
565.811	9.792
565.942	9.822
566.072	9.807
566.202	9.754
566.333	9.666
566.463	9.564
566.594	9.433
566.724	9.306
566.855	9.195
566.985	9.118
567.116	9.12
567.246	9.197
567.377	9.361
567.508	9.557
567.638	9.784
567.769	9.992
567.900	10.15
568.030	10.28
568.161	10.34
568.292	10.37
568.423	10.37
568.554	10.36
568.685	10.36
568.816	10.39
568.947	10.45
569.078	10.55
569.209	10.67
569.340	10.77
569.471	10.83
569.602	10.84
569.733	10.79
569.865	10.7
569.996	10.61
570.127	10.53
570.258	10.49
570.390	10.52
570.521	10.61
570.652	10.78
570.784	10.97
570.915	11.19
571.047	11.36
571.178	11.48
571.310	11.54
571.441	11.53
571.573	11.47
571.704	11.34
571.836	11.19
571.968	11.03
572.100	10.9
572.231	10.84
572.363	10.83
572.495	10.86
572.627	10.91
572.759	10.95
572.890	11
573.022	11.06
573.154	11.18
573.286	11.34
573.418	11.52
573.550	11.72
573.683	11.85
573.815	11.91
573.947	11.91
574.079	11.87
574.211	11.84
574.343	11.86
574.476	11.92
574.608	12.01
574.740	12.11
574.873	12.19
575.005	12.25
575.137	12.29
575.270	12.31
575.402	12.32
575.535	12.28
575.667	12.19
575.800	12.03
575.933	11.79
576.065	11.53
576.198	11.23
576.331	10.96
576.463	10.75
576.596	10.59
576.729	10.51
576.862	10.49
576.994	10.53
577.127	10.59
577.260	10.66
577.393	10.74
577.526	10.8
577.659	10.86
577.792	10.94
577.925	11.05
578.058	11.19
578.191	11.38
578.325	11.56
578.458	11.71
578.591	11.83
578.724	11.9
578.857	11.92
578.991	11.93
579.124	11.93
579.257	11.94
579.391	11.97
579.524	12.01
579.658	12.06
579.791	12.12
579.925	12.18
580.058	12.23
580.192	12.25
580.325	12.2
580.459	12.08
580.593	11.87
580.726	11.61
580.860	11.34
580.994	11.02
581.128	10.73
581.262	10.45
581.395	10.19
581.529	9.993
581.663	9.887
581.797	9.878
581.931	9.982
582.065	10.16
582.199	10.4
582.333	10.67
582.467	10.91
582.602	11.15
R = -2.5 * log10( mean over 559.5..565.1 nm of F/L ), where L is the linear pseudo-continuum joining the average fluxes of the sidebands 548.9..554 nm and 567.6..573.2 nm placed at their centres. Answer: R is 0.08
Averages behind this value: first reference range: 8.86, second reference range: 10.8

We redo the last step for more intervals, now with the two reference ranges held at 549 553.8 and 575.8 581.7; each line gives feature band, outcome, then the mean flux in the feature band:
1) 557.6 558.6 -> -0.07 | 10.1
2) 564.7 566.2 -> 0.07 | 9.5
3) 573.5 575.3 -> -0.10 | 12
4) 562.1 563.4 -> 0.07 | 9.24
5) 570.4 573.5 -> -0.04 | 11.1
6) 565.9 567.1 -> 0.08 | 9.5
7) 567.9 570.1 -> -0.01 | 10.5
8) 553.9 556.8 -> -0.04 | 9.58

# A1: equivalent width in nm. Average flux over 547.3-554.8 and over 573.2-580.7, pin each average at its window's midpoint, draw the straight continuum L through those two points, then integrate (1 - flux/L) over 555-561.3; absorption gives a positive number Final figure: 0.078 nm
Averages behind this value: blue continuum 9.01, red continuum 11.6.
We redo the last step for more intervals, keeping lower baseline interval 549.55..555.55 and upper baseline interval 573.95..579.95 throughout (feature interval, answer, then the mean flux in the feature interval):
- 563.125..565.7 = 0.256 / 9.2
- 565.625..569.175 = 0.233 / 9.85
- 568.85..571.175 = 0.014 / 10.8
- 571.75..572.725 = 0.011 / 10.9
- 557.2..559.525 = -0.053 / 9.78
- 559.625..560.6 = 0.055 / 9.2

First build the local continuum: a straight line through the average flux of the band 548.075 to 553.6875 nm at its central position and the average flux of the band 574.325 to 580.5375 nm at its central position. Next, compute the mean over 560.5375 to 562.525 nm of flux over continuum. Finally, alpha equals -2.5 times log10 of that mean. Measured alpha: 0.07 mag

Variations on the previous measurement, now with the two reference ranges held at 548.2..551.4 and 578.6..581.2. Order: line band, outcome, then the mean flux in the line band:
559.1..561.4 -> 0.08 mag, 9.39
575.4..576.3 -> -0.03 mag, 11.8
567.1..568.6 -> 0.09 mag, 9.93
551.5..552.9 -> 0.09 mag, 8.66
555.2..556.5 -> -0.01 mag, 9.8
